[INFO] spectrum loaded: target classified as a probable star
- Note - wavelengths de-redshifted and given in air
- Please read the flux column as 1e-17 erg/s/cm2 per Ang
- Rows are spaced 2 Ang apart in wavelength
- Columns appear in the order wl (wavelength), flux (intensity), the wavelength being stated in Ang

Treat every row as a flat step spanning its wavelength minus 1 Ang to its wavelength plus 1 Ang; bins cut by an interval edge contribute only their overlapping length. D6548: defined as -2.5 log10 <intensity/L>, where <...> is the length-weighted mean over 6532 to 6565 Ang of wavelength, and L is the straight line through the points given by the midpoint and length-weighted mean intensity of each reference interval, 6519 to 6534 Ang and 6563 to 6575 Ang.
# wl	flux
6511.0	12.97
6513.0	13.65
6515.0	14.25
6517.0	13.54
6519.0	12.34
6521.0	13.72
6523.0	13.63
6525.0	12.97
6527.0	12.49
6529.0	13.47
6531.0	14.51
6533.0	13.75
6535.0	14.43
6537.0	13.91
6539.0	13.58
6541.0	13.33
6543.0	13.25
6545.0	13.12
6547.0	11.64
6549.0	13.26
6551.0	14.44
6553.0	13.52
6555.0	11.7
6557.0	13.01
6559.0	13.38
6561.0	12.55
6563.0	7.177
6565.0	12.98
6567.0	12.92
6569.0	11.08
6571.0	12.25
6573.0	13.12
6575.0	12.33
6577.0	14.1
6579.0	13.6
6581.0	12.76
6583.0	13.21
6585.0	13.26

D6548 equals -0.01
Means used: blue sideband 13.4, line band 12.9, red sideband 12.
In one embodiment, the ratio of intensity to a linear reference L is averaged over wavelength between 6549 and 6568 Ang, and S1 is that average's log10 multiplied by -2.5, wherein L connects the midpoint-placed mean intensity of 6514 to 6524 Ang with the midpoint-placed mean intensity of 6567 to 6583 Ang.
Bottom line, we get 0.05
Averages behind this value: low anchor 13.5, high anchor 12.8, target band 12.5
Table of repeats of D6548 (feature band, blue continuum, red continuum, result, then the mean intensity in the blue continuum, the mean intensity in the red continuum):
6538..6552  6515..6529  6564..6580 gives -0.02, 13.2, 12.8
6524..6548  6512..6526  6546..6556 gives -0.02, 13.4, 12.9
